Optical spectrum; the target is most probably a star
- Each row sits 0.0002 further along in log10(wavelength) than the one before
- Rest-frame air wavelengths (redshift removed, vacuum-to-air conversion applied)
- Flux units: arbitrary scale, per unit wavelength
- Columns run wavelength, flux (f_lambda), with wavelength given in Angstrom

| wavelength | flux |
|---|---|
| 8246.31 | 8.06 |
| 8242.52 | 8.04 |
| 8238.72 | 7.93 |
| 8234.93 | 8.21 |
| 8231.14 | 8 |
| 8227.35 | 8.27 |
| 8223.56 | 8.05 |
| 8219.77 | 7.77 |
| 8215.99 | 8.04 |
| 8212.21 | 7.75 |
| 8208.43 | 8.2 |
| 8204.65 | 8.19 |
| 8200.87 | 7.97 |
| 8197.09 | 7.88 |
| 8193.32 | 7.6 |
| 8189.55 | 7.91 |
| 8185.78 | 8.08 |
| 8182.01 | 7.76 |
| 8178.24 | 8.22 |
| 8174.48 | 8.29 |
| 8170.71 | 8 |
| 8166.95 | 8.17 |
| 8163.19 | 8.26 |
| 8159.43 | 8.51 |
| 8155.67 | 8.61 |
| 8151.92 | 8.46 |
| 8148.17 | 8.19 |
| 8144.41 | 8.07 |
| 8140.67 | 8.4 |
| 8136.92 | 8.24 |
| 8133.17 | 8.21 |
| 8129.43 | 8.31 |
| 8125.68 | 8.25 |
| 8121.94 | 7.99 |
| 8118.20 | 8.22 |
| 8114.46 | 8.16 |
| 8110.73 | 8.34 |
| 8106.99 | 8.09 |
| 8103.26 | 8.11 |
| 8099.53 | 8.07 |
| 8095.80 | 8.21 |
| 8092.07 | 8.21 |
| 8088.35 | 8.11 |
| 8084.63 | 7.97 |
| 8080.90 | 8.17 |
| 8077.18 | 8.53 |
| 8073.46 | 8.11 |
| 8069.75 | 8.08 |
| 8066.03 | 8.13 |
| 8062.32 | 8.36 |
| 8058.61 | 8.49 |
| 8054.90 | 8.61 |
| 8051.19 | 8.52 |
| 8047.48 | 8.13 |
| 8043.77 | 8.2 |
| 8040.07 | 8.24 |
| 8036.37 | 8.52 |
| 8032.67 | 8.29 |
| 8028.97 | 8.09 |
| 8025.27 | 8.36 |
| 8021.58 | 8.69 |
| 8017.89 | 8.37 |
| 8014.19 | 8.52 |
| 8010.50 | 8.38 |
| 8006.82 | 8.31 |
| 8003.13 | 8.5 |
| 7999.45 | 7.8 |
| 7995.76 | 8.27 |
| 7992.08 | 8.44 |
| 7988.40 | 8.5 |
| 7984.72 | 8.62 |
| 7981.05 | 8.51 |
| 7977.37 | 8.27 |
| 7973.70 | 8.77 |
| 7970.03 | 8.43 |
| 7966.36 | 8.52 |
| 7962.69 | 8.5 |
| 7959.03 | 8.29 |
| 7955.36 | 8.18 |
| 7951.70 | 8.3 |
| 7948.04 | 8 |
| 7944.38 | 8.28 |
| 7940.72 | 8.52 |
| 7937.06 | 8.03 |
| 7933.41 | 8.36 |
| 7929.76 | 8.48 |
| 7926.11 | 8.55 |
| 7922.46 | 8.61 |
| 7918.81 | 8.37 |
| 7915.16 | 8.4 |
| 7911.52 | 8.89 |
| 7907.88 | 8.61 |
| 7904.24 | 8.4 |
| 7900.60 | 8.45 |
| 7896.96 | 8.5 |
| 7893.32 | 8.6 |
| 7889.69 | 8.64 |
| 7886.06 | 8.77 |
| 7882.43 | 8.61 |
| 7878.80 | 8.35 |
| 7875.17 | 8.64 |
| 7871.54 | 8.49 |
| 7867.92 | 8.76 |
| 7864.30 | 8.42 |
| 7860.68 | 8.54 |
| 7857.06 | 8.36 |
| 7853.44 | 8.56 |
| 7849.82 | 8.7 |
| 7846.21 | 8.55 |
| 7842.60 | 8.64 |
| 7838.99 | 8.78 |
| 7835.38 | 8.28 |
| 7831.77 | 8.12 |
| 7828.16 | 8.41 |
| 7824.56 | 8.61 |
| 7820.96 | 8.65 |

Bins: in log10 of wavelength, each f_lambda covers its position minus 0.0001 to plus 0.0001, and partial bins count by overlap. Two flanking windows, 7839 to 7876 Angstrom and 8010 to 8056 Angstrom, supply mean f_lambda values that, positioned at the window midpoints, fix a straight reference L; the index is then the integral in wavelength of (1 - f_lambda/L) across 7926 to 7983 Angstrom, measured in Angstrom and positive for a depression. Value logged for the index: 0.6 Angstrom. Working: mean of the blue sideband 8.58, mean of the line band 8.37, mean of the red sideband 8.37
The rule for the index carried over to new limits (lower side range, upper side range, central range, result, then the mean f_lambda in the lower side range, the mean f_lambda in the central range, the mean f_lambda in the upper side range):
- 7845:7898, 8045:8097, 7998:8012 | 0.17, 8.57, 8.26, 8.26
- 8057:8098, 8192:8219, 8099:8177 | -1.45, 8.21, 8.24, 7.95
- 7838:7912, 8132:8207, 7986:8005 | 0.21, 8.58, 8.31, 8.15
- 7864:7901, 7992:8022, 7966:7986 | -0.27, 8.58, 8.52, 8.34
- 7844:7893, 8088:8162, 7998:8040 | 0.14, 8.57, 8.35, 8.24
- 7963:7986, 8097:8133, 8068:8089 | 0.25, 8.52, 8.17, 8.17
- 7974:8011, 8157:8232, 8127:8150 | -0.27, 8.38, 8.23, 8.05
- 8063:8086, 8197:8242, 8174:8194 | 0.22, 8.18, 7.98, 8.03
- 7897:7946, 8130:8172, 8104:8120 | 0.24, 8.46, 8.2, 8.29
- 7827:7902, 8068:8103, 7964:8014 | -0.54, 8.53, 8.41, 8.16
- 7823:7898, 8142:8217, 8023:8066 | -0.25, 8.54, 8.34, 8.11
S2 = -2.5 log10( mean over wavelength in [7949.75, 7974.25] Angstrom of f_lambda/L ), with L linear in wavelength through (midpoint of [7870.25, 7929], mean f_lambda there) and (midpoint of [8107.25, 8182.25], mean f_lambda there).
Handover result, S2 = 0.01 mag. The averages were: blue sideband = 8.55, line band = 8.41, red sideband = 8.24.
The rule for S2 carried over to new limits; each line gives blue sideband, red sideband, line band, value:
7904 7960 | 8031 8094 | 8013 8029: -0.02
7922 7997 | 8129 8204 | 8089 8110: 0.01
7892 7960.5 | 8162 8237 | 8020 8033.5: -0.01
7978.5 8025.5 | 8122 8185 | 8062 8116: 0.02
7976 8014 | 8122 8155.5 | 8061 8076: 0.02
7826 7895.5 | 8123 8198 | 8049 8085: 0.00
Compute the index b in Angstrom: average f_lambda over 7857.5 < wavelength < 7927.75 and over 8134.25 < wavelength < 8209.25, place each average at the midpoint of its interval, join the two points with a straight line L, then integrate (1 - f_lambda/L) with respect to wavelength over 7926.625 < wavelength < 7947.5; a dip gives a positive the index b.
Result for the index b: 0.4 Angstrom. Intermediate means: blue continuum 8.55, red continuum 8.15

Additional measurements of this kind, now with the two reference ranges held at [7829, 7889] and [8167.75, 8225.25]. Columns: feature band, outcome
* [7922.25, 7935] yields -0.1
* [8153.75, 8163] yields -0.5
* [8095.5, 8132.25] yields -0.3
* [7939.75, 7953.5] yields 0.2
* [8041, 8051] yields 0.0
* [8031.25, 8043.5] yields -0.1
